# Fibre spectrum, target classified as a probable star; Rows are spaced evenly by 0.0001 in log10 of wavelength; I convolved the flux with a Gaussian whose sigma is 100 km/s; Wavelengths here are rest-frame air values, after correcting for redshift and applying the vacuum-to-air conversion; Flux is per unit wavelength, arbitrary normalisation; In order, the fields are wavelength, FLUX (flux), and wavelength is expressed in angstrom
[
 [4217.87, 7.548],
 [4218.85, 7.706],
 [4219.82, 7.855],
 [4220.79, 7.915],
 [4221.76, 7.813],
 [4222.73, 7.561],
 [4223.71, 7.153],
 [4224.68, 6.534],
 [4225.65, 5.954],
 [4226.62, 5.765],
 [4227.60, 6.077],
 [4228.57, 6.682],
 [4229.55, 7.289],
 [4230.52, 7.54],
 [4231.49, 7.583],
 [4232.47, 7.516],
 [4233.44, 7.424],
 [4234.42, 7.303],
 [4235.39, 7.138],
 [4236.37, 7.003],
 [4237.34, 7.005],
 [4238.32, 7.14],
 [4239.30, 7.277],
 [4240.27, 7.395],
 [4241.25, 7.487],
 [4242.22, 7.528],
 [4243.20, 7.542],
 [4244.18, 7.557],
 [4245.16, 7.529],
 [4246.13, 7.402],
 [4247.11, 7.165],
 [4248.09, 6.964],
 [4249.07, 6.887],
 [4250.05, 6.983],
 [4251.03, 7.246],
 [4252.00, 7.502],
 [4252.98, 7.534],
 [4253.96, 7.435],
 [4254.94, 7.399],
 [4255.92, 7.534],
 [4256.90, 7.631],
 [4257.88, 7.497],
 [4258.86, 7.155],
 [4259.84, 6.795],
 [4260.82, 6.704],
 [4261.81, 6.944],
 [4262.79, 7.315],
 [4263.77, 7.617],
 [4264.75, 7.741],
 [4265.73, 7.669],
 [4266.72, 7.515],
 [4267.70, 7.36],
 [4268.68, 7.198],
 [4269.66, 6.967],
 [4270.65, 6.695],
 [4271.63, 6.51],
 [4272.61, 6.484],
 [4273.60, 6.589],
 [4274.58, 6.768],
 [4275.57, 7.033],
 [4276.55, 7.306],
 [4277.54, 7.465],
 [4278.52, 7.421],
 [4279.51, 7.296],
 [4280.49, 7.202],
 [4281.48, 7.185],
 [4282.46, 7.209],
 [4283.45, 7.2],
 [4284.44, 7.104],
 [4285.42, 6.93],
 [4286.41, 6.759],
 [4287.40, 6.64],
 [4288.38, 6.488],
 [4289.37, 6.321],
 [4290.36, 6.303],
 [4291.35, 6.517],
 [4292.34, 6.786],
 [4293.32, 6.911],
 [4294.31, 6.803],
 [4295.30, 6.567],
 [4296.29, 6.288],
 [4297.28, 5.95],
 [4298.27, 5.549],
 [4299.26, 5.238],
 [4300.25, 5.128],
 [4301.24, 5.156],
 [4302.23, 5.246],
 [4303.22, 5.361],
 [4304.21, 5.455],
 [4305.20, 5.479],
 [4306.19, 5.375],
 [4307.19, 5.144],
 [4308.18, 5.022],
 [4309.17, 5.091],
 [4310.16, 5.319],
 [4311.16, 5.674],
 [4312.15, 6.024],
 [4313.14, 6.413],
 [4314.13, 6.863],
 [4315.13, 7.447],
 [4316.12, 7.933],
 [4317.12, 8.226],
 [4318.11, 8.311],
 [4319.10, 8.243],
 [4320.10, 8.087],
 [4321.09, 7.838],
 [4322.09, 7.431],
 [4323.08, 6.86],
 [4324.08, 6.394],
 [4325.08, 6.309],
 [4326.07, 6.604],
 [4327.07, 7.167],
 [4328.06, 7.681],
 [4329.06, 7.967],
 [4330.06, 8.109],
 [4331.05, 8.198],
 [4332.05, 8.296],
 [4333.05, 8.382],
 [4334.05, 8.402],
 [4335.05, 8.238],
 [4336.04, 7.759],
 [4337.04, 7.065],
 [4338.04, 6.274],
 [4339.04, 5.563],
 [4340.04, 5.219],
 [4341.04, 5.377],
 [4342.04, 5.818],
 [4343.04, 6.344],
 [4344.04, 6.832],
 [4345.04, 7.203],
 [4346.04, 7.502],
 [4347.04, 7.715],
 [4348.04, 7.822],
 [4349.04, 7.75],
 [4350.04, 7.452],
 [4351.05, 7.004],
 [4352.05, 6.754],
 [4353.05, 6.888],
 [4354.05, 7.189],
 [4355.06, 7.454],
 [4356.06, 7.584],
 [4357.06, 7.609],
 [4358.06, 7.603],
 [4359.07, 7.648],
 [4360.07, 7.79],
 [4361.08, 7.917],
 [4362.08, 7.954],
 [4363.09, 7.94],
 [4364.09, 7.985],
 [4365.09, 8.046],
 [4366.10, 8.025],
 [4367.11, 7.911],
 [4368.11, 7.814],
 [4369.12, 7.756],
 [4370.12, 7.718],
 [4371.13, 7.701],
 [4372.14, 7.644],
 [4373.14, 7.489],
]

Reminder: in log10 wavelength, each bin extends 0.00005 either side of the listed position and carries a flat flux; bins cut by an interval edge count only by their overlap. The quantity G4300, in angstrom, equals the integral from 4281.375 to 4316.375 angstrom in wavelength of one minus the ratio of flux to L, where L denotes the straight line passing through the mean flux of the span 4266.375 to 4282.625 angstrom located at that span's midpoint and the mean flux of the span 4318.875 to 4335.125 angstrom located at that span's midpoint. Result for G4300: 5.5 angstrom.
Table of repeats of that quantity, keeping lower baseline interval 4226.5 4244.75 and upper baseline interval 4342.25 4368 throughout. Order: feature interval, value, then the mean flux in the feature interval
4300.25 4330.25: 3.4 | 6.57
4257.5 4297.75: 1.9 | 6.95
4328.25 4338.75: -0.5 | 7.81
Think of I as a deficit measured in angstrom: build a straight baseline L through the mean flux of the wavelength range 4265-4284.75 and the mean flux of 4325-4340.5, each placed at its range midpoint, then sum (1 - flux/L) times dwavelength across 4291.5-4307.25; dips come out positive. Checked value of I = 3.1 angstrom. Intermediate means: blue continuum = 7.11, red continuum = 7.36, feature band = 5.81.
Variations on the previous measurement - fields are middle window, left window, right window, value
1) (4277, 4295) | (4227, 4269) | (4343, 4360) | 1.0 angstrom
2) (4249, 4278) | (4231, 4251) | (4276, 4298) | -0.5 angstrom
